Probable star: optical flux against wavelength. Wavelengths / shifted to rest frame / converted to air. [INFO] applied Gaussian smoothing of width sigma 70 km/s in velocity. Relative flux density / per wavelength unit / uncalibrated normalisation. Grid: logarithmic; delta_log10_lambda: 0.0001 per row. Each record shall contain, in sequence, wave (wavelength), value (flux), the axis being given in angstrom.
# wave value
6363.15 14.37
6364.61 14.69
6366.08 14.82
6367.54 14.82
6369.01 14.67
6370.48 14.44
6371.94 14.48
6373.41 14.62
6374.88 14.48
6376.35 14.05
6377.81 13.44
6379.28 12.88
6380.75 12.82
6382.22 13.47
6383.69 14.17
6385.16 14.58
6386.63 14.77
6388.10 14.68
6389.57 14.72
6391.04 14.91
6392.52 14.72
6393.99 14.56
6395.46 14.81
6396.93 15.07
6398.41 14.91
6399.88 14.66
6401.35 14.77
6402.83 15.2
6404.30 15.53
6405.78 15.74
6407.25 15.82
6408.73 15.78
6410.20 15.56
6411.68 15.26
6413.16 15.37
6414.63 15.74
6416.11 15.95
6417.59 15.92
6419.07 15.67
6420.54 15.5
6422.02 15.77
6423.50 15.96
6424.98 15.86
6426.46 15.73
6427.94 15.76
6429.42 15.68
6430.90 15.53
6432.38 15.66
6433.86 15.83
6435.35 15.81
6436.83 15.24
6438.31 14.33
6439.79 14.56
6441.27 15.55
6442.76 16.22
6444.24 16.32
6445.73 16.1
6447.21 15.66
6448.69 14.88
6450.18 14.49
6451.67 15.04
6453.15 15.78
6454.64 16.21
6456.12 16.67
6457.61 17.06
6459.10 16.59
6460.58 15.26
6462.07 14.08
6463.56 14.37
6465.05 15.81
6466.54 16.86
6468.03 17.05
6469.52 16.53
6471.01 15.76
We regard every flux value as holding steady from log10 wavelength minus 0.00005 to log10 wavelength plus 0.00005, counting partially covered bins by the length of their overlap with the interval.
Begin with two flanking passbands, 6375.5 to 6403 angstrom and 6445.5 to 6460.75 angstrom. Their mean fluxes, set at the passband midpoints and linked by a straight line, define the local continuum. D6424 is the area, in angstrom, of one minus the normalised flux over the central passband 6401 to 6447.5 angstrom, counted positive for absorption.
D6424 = -1.4 angstrom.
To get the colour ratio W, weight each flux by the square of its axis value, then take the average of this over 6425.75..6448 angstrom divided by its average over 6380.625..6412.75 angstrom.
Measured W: 1.1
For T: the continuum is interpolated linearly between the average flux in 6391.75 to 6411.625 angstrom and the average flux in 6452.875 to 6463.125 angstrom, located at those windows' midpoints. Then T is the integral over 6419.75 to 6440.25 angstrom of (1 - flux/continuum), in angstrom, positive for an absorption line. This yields 0.0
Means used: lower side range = 15.2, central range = 15.5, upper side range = 15.9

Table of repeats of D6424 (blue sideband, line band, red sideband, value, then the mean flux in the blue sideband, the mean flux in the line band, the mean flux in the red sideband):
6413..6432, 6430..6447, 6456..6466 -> 0.1 angstrom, 15.7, 15.6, 15.6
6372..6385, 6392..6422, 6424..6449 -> -1.3 angstrom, 13.8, 15.3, 15.6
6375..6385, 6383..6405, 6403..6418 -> -0.4 angstrom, 13.6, 14.8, 15.6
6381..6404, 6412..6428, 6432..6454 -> -0.7 angstrom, 14.6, 15.7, 15.4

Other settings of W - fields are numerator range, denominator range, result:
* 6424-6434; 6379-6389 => 1.14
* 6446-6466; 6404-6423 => 1.01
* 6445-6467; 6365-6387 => 1.13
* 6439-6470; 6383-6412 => 1.07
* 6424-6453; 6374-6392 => 1.12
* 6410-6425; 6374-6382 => 1.17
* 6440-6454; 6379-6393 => 1.11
